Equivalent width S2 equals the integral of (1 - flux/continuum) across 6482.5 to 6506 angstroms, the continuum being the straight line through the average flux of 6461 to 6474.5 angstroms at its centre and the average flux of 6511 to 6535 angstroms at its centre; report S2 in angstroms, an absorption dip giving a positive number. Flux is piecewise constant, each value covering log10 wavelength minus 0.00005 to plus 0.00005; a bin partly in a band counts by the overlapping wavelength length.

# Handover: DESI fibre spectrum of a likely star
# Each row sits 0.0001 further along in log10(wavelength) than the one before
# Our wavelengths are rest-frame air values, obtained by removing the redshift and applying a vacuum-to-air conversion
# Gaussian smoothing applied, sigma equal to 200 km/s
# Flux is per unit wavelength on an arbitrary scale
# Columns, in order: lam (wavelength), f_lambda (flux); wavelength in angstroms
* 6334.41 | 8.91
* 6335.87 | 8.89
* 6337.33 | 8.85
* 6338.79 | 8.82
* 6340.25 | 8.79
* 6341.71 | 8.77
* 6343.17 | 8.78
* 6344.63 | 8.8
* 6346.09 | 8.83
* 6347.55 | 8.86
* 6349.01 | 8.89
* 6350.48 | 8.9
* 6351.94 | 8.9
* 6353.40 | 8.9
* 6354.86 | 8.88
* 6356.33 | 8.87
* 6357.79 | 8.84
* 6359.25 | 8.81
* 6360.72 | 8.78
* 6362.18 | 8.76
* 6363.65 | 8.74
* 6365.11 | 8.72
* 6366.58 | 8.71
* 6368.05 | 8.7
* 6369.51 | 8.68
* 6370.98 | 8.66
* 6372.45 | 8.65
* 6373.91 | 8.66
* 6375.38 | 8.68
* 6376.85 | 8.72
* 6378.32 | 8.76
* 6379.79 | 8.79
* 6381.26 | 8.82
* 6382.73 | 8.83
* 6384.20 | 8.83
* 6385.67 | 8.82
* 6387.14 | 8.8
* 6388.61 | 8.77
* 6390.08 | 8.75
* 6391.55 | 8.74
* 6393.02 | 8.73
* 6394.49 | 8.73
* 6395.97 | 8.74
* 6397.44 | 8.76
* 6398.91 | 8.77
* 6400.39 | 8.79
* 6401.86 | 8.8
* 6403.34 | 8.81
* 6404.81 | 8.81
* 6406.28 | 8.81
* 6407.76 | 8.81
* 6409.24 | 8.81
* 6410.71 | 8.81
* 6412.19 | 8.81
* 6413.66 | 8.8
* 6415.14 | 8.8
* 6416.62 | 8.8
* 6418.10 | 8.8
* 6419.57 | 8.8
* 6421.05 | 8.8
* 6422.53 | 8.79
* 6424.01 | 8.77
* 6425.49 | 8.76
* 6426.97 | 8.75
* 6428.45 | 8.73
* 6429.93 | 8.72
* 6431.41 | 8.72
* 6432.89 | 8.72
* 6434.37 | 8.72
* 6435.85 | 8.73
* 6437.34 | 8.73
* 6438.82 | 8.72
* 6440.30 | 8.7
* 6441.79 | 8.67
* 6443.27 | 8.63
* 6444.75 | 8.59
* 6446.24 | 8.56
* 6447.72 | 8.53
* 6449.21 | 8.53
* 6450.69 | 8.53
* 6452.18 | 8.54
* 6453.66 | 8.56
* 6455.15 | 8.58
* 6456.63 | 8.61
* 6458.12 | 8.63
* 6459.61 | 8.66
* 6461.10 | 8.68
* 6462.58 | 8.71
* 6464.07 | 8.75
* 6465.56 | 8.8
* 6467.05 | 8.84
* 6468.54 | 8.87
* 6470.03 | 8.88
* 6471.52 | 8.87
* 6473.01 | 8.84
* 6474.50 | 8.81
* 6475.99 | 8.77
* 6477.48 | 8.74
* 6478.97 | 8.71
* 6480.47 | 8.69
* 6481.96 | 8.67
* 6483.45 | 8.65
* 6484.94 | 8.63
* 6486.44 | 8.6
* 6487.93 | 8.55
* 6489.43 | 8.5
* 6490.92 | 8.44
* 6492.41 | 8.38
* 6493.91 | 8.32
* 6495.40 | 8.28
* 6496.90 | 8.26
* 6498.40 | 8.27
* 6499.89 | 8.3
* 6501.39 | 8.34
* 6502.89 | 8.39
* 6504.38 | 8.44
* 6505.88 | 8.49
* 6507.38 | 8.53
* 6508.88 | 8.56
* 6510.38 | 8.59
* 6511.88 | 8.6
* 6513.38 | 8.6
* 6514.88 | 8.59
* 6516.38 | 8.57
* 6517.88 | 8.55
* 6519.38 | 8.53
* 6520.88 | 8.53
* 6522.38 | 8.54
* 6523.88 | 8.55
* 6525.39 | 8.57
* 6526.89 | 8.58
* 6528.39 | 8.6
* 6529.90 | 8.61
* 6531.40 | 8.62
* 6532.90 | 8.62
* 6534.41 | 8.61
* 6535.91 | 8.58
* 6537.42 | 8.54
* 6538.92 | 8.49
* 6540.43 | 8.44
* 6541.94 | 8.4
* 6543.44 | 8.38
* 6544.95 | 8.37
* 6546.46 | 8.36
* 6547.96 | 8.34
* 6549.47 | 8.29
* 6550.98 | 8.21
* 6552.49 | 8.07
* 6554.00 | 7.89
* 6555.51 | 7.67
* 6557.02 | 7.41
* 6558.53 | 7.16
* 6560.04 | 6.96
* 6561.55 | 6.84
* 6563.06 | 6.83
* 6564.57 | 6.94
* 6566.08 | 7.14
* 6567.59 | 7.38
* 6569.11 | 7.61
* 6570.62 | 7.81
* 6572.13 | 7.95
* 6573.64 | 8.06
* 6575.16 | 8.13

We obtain 0.7 angstroms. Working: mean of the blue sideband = 8.81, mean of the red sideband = 8.58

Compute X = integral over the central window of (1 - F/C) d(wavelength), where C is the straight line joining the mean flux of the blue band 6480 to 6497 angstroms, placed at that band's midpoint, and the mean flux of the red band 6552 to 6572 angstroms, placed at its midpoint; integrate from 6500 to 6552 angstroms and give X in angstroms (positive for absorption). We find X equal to -3.76 angstroms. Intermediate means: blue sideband 8.51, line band 8.49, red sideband 7.37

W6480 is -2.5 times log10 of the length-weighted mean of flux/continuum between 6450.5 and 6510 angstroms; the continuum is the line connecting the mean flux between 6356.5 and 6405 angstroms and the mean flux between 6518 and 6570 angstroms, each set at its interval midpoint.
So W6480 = -0.03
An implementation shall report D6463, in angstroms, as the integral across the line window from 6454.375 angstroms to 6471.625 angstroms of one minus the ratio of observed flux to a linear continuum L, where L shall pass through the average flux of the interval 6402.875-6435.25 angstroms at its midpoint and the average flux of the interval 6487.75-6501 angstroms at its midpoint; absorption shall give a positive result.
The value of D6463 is -0.4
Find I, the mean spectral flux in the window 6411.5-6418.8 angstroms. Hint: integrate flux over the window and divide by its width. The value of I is 8.8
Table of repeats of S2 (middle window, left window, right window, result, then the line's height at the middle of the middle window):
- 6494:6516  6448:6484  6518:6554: 0.32 angstroms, 8.57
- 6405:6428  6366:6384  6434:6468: -0.29 angstroms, 8.68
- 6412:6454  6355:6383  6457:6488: 0.18 angstroms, 8.74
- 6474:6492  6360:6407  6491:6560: -0.34 angstroms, 8.48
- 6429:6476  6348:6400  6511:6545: -0.19 angstroms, 8.66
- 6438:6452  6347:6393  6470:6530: 0.07 angstroms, 8.65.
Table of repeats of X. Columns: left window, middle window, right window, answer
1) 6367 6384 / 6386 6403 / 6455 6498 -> -0.1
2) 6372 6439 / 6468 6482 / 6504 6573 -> -0.6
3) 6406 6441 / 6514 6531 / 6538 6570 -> -1.2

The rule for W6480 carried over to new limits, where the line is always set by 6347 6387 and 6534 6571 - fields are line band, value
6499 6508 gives -0.04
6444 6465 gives -0.03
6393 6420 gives -0.03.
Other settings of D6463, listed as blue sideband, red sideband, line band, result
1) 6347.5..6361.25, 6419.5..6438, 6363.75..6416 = 0.3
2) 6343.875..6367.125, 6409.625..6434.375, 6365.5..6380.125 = 0.2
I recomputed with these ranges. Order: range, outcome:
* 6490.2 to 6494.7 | 8.39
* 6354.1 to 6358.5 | 8.86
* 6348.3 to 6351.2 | 8.87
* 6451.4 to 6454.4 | 8.55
